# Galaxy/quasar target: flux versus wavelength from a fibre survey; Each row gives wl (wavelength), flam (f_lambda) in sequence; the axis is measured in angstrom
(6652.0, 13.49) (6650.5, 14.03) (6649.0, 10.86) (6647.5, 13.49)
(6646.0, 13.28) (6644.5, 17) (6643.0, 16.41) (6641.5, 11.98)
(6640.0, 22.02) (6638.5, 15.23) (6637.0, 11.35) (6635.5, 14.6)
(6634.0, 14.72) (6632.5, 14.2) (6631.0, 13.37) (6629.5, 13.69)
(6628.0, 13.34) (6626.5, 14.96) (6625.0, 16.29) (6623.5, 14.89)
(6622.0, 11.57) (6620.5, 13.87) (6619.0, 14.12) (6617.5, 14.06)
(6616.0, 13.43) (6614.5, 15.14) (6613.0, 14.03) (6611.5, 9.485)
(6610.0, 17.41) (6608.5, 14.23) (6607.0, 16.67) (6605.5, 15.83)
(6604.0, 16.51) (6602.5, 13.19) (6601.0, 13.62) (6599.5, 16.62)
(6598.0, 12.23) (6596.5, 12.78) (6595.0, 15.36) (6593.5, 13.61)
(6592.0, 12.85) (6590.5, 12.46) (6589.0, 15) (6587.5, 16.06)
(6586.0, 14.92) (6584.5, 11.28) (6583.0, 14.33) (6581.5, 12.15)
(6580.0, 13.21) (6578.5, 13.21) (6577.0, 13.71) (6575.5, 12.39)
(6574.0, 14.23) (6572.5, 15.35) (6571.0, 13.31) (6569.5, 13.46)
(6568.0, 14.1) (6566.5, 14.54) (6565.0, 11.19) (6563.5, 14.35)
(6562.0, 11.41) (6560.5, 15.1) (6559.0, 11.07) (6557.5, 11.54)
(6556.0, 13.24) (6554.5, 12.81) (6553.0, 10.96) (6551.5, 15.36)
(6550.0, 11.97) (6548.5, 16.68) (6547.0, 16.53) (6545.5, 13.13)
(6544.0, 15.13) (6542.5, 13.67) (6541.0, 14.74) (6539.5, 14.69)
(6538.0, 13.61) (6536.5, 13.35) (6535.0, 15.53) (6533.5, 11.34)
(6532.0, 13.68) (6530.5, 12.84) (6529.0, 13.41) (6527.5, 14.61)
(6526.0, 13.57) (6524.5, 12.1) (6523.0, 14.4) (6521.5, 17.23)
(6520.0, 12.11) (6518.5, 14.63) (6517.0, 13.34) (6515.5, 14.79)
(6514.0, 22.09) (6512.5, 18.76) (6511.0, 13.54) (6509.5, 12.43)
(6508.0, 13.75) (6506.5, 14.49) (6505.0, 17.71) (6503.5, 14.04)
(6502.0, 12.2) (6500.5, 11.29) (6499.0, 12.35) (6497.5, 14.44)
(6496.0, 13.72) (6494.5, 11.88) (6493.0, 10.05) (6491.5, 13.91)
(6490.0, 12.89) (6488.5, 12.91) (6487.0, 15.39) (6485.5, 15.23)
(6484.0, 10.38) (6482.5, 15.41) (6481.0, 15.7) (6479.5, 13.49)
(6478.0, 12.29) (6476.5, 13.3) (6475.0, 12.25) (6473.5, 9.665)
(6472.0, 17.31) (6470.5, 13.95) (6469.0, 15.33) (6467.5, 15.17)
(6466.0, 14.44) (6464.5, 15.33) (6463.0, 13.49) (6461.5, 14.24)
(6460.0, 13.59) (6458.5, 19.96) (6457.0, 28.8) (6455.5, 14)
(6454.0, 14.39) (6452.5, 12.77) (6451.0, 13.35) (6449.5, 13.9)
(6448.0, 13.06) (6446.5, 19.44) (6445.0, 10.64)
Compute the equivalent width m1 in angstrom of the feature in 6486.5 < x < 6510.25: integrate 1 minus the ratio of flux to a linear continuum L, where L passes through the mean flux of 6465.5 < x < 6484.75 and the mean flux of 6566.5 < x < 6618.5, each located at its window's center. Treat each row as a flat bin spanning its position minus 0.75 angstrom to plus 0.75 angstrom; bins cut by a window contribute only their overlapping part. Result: 0.8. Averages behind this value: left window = 13.7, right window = 14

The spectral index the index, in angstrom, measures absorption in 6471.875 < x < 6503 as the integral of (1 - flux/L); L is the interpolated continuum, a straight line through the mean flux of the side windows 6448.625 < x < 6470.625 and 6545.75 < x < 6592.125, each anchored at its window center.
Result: 4.1 angstrom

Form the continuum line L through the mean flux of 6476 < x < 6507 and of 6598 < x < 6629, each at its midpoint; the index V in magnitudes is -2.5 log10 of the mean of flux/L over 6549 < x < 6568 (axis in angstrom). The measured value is 0.09 mag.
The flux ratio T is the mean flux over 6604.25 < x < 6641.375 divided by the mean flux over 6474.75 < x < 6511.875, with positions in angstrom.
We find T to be 1.08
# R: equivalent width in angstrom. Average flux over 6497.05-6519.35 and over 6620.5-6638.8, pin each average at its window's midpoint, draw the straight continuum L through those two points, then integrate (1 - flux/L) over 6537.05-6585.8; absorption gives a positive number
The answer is 2.8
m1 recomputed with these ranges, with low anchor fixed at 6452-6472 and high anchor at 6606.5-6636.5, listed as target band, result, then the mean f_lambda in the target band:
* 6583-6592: 0.40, 13.9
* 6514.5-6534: 1.78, 13.8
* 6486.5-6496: 1.67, 12.8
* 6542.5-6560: 1.65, 13.5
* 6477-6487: 1.16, 13.9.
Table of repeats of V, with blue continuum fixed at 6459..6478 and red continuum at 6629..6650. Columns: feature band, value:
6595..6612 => -0.013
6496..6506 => 0.031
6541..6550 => -0.040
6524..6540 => 0.051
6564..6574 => 0.043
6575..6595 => 0.058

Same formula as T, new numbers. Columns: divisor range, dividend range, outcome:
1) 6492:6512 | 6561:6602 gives 1.02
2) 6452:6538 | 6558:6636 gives 0.97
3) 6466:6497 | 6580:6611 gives 1.06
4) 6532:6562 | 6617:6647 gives 1.07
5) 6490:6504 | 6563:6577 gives 1.08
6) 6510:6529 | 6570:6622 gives 0.93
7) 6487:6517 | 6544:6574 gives 0.96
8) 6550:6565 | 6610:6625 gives 1.08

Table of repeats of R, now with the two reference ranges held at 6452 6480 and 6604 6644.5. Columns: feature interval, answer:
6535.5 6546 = 0.48 angstrom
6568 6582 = 1.14 angstrom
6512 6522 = -0.81 angstrom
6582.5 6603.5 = 1.08 angstrom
